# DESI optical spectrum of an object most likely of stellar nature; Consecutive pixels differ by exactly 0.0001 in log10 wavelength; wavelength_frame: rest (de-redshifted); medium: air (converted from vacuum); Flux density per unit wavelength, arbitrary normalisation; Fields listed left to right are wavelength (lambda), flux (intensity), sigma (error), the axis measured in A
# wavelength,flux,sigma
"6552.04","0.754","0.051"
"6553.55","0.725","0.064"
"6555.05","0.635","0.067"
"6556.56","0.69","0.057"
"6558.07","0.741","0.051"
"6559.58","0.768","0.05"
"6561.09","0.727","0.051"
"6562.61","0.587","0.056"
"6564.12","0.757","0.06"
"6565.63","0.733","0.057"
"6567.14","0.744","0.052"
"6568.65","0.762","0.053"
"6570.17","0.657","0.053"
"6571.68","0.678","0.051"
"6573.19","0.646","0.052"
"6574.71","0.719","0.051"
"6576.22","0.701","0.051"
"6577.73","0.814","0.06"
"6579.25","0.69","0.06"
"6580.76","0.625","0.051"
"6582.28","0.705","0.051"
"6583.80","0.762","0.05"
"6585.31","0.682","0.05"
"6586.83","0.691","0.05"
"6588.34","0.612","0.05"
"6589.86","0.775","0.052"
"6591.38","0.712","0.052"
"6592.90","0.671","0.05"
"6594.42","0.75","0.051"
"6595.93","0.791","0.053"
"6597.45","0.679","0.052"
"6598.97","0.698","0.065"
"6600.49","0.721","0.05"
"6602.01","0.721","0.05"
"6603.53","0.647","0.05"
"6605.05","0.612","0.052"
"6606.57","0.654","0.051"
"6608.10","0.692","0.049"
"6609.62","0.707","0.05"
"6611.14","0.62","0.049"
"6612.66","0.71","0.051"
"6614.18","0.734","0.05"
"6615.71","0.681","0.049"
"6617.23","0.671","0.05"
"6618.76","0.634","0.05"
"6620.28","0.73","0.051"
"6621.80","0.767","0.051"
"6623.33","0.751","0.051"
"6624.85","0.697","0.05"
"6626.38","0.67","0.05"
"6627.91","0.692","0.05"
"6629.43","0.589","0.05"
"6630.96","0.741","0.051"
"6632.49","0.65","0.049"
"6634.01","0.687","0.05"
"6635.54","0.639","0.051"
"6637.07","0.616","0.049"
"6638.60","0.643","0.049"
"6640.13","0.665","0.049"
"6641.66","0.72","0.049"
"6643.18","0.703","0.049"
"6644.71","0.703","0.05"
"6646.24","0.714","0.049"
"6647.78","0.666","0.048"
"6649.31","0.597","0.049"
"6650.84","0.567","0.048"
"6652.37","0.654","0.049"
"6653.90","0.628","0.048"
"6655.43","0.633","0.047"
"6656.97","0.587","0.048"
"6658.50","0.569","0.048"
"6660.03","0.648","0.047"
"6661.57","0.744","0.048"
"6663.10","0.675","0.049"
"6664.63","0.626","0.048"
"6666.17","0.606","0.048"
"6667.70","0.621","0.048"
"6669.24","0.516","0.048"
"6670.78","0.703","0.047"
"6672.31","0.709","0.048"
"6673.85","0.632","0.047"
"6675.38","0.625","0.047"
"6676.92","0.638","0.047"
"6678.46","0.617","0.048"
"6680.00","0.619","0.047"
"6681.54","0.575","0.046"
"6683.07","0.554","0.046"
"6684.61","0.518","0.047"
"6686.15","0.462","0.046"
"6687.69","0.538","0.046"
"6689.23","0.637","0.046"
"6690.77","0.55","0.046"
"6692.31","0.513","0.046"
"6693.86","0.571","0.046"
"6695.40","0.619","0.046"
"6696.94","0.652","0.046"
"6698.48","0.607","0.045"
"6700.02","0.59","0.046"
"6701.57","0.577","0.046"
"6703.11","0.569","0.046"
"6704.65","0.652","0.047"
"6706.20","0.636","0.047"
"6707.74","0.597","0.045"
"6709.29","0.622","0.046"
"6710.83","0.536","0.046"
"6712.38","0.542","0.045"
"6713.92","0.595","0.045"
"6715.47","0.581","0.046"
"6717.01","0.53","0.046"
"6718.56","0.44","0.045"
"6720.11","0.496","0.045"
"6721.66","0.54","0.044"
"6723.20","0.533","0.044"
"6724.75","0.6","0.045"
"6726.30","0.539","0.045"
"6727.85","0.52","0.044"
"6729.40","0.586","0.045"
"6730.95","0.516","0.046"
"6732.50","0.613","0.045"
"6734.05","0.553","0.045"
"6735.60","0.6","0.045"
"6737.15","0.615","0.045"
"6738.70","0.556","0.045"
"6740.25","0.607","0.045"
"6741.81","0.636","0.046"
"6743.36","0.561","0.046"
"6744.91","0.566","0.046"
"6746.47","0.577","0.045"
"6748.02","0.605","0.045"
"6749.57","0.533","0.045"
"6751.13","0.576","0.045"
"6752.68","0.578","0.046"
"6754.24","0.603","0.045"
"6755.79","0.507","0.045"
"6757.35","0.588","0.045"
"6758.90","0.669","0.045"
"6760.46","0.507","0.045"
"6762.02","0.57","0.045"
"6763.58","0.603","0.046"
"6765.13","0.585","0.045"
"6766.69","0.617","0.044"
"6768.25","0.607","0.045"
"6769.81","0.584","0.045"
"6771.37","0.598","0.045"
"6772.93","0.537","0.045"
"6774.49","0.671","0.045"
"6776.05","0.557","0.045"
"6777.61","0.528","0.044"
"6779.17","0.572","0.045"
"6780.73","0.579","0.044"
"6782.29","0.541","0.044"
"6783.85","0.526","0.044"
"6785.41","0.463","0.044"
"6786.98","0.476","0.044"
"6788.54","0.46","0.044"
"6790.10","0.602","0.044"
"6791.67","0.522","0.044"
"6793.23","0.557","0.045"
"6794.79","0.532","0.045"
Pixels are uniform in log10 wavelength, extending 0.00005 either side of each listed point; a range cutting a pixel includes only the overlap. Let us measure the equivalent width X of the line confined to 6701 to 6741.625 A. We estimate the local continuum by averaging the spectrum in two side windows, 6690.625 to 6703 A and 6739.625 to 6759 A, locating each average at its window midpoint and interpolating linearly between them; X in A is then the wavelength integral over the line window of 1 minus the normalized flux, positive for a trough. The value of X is 1.1 A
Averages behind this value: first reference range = 0.586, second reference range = 0.582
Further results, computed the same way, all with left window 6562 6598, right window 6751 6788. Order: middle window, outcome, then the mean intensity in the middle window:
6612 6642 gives -0.51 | 0.684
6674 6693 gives 1.75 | 0.573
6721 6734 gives 0.92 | 0.556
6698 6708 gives 0.20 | 0.604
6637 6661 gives 0.37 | 0.646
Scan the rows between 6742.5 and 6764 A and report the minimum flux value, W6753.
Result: 0.507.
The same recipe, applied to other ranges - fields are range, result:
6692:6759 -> 0.44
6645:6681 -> 0.516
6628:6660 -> 0.567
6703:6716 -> 0.536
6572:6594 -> 0.612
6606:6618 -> 0.62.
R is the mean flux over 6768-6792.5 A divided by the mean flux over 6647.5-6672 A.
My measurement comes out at 0.88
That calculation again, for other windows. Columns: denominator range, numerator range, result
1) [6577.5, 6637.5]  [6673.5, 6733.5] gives 0.83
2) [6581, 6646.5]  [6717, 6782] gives 0.83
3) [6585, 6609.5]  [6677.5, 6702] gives 0.83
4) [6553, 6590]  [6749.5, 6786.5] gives 0.81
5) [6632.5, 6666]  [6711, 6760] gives 0.87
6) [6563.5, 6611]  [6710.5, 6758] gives 0.80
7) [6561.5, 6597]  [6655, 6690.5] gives 0.86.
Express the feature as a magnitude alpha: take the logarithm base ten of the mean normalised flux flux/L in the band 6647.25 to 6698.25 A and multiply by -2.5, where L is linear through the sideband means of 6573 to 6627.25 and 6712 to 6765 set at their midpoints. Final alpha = 0.038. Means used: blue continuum 0.699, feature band 0.608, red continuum 0.566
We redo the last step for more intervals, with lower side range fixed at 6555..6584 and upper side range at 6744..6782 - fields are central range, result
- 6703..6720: 0.080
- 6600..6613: 0.015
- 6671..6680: -0.014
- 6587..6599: -0.030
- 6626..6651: -0.005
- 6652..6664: 0.011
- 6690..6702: 0.070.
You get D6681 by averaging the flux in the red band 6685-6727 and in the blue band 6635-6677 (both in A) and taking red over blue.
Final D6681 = 0.88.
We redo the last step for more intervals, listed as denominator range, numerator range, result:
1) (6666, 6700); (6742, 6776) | 0.98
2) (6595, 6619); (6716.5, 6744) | 0.81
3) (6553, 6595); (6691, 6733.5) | 0.81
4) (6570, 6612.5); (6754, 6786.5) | 0.82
